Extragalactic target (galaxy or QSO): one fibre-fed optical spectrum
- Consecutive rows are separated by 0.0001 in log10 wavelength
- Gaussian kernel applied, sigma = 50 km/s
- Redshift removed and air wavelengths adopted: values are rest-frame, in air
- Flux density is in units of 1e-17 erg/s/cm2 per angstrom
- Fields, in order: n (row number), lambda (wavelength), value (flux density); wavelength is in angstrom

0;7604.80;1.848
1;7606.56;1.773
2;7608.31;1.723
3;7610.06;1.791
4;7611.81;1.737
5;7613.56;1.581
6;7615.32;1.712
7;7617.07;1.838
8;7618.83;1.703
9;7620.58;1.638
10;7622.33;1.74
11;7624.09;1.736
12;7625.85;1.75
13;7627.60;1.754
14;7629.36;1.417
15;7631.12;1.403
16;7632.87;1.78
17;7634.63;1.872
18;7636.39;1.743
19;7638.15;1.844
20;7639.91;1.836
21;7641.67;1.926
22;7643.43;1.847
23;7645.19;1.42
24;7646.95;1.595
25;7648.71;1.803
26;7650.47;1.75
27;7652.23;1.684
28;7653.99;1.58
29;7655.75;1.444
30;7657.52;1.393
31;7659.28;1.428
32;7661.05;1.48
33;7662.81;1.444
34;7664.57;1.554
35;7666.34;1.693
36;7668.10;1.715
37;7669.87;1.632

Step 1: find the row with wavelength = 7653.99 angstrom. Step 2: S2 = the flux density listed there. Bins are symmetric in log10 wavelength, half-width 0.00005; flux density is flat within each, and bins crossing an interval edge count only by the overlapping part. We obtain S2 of 1.58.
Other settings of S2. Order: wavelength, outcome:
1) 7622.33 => 1.74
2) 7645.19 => 1.42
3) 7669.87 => 1.632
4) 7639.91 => 1.836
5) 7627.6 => 1.754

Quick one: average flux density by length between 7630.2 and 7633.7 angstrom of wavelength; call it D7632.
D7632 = 1.59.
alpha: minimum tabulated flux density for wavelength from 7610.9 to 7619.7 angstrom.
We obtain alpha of 1.581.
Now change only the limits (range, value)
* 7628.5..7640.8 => 1.403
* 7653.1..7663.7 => 1.393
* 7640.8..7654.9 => 1.42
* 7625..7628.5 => 1.75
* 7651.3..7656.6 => 1.444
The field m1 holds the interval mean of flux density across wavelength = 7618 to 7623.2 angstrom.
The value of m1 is 1.7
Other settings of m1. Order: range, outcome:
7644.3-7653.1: 1.65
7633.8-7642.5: 1.84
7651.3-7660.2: 1.51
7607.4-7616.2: 1.71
